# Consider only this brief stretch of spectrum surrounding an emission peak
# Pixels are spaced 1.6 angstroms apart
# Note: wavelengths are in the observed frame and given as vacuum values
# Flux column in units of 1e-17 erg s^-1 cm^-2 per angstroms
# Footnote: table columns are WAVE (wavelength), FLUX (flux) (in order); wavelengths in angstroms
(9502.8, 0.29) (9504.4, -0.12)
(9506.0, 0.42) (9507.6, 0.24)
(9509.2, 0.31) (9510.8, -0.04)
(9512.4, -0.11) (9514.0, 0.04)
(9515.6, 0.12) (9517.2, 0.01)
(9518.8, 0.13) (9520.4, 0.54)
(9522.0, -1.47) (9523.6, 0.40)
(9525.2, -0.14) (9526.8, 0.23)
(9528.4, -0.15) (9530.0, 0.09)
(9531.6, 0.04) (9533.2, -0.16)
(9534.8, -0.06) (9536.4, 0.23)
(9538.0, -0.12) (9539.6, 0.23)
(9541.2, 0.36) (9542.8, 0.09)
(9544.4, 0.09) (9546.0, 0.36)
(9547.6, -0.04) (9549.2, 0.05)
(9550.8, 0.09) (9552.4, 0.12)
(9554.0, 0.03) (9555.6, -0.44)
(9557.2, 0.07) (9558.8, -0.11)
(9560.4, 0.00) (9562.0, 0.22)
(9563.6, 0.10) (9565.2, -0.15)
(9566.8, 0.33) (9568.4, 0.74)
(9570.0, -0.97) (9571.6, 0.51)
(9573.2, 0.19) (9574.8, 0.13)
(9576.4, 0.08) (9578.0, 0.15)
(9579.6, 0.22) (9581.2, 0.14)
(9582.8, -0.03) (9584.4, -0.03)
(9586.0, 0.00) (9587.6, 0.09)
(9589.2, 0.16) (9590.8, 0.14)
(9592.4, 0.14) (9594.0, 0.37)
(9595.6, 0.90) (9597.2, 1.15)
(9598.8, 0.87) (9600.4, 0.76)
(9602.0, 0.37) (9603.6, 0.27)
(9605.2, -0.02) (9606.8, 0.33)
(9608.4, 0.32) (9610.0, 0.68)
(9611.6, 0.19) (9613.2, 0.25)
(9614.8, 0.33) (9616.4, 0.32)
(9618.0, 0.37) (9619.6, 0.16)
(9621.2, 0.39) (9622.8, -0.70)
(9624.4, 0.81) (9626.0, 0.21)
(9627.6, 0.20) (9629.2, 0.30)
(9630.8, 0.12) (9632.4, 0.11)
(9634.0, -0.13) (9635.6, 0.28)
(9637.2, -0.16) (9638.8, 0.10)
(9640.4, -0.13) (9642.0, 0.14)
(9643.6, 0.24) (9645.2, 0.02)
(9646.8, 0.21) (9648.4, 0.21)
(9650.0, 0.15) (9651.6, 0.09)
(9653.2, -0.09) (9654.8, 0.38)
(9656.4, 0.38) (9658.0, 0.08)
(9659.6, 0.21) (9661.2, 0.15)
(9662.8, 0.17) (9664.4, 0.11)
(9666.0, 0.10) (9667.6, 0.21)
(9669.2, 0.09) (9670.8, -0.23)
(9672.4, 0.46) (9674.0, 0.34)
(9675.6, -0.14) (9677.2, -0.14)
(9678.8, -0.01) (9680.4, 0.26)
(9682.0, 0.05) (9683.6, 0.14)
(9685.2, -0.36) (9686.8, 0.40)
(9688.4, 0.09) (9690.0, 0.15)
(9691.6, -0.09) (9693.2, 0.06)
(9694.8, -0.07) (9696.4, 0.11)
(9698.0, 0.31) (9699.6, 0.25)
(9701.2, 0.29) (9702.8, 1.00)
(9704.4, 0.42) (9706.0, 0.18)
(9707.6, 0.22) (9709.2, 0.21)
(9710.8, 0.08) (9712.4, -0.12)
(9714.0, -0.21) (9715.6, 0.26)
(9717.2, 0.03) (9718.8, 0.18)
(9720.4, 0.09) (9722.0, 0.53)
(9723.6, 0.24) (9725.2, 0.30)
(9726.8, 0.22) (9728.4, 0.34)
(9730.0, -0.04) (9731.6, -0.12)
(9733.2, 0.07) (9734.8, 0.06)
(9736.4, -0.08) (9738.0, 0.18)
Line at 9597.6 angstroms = H-beta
